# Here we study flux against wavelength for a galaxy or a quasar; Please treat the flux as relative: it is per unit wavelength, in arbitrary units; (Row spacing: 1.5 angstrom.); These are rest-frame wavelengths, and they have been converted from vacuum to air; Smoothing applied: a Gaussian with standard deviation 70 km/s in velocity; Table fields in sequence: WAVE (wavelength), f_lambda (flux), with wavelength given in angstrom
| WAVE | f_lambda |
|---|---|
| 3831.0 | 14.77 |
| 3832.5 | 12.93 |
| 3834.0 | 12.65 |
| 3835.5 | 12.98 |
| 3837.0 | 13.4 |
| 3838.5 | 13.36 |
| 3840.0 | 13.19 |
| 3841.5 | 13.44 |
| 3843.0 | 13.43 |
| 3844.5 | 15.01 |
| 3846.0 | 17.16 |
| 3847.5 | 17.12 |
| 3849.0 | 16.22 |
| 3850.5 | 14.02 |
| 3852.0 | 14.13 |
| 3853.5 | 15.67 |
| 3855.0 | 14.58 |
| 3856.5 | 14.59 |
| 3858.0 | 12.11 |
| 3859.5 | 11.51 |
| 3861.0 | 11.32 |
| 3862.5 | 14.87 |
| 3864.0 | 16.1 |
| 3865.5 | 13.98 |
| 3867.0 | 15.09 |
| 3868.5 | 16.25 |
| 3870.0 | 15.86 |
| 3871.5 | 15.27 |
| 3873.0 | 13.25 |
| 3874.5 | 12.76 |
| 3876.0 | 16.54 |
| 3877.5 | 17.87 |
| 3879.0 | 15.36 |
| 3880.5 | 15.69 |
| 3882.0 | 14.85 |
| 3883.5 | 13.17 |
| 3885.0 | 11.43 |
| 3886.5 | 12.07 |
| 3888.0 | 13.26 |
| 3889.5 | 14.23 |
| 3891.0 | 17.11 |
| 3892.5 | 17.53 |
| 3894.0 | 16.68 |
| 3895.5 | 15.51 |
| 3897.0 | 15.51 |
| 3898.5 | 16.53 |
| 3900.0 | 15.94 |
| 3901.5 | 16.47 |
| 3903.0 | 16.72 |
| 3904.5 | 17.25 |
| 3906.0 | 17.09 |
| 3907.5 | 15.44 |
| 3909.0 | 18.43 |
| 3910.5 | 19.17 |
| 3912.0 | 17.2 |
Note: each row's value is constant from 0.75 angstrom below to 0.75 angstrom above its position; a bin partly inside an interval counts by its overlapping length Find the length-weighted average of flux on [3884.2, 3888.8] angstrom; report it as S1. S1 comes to 12.3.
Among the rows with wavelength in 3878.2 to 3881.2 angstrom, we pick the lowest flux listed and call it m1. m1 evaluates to 15.36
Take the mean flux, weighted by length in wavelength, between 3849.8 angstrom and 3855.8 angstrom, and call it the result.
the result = 14.6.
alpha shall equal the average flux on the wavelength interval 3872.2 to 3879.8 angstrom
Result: 15.2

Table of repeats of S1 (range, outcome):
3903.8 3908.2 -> 16.6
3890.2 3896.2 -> 16.7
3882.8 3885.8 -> 12.3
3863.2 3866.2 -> 15.1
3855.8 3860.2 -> 12.7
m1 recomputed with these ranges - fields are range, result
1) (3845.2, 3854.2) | 14.02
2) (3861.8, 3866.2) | 13.98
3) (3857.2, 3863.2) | 11.32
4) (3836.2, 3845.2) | 13.19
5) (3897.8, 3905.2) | 15.94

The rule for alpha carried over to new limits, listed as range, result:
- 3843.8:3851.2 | 15.9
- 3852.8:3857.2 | 14.9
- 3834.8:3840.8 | 13.2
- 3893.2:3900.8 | 16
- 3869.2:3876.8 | 14.8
